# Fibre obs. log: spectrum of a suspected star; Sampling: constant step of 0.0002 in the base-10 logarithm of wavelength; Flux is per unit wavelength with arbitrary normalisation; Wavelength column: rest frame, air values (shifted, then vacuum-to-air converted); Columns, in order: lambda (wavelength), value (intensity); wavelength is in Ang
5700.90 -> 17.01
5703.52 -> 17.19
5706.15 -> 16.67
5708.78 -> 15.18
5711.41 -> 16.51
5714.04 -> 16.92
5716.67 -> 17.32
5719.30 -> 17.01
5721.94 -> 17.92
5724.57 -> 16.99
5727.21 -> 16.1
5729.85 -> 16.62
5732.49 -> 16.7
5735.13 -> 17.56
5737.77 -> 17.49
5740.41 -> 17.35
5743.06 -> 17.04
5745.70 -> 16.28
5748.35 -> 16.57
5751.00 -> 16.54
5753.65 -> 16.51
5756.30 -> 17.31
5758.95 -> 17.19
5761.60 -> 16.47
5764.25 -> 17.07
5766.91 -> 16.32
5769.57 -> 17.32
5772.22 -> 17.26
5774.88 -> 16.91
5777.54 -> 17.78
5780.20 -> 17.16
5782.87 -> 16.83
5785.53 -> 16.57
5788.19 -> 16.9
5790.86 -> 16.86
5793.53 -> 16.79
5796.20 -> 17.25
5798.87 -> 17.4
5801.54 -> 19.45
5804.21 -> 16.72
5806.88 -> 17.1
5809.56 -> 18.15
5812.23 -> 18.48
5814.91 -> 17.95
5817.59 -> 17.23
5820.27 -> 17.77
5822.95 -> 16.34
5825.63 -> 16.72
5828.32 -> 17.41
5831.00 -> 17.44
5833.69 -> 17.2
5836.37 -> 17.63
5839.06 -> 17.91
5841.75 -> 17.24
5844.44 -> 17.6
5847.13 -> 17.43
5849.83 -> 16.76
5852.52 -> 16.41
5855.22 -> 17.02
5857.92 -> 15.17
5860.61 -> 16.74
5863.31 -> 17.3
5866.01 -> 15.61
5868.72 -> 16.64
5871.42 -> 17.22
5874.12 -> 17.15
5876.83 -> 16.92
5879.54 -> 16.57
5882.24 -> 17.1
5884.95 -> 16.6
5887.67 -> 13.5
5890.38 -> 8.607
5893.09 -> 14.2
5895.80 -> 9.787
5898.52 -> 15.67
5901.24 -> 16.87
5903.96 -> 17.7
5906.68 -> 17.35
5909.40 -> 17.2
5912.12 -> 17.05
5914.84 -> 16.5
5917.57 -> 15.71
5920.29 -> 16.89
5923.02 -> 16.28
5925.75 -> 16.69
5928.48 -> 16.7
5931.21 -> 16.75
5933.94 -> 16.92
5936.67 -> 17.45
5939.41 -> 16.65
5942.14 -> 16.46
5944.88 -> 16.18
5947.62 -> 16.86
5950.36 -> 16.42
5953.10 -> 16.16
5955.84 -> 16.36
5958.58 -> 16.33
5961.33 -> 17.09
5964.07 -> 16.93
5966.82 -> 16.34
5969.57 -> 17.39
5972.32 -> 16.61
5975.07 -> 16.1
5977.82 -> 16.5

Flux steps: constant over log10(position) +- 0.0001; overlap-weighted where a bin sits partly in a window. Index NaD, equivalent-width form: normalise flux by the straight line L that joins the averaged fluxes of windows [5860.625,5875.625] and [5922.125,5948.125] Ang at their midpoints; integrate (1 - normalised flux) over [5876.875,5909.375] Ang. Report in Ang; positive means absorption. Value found 3.2 Ang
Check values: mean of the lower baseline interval 16.8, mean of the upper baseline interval 16.7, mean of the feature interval 15.1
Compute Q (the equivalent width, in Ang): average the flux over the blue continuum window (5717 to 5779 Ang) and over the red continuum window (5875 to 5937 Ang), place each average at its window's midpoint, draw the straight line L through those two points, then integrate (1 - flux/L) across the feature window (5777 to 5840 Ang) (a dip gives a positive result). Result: -3.1 Ang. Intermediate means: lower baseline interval 17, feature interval 17.4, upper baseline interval 15.9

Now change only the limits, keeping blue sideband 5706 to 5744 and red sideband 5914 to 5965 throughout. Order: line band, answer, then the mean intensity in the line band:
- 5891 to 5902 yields 2.0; 13.6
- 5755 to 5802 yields -0.8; 17.1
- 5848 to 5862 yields 0.2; 16.5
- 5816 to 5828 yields -0.2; 17.1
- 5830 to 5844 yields -0.6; 17.5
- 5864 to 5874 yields 0.0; 16.6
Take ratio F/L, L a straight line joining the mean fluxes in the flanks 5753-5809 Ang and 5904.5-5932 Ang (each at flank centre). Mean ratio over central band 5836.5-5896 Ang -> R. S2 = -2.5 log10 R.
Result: 0.06 mag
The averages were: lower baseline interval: 17.1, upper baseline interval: 16.7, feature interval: 16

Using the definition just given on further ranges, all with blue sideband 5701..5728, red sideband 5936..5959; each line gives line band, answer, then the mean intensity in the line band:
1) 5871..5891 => 0.07 mag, 15.6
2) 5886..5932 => 0.07 mag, 15.5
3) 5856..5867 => 0.02 mag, 16.3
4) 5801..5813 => -0.07 mag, 17.9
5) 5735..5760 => -0.01 mag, 17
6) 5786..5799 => -0.02 mag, 17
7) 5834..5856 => -0.04 mag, 17.3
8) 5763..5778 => -0.02 mag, 17.1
